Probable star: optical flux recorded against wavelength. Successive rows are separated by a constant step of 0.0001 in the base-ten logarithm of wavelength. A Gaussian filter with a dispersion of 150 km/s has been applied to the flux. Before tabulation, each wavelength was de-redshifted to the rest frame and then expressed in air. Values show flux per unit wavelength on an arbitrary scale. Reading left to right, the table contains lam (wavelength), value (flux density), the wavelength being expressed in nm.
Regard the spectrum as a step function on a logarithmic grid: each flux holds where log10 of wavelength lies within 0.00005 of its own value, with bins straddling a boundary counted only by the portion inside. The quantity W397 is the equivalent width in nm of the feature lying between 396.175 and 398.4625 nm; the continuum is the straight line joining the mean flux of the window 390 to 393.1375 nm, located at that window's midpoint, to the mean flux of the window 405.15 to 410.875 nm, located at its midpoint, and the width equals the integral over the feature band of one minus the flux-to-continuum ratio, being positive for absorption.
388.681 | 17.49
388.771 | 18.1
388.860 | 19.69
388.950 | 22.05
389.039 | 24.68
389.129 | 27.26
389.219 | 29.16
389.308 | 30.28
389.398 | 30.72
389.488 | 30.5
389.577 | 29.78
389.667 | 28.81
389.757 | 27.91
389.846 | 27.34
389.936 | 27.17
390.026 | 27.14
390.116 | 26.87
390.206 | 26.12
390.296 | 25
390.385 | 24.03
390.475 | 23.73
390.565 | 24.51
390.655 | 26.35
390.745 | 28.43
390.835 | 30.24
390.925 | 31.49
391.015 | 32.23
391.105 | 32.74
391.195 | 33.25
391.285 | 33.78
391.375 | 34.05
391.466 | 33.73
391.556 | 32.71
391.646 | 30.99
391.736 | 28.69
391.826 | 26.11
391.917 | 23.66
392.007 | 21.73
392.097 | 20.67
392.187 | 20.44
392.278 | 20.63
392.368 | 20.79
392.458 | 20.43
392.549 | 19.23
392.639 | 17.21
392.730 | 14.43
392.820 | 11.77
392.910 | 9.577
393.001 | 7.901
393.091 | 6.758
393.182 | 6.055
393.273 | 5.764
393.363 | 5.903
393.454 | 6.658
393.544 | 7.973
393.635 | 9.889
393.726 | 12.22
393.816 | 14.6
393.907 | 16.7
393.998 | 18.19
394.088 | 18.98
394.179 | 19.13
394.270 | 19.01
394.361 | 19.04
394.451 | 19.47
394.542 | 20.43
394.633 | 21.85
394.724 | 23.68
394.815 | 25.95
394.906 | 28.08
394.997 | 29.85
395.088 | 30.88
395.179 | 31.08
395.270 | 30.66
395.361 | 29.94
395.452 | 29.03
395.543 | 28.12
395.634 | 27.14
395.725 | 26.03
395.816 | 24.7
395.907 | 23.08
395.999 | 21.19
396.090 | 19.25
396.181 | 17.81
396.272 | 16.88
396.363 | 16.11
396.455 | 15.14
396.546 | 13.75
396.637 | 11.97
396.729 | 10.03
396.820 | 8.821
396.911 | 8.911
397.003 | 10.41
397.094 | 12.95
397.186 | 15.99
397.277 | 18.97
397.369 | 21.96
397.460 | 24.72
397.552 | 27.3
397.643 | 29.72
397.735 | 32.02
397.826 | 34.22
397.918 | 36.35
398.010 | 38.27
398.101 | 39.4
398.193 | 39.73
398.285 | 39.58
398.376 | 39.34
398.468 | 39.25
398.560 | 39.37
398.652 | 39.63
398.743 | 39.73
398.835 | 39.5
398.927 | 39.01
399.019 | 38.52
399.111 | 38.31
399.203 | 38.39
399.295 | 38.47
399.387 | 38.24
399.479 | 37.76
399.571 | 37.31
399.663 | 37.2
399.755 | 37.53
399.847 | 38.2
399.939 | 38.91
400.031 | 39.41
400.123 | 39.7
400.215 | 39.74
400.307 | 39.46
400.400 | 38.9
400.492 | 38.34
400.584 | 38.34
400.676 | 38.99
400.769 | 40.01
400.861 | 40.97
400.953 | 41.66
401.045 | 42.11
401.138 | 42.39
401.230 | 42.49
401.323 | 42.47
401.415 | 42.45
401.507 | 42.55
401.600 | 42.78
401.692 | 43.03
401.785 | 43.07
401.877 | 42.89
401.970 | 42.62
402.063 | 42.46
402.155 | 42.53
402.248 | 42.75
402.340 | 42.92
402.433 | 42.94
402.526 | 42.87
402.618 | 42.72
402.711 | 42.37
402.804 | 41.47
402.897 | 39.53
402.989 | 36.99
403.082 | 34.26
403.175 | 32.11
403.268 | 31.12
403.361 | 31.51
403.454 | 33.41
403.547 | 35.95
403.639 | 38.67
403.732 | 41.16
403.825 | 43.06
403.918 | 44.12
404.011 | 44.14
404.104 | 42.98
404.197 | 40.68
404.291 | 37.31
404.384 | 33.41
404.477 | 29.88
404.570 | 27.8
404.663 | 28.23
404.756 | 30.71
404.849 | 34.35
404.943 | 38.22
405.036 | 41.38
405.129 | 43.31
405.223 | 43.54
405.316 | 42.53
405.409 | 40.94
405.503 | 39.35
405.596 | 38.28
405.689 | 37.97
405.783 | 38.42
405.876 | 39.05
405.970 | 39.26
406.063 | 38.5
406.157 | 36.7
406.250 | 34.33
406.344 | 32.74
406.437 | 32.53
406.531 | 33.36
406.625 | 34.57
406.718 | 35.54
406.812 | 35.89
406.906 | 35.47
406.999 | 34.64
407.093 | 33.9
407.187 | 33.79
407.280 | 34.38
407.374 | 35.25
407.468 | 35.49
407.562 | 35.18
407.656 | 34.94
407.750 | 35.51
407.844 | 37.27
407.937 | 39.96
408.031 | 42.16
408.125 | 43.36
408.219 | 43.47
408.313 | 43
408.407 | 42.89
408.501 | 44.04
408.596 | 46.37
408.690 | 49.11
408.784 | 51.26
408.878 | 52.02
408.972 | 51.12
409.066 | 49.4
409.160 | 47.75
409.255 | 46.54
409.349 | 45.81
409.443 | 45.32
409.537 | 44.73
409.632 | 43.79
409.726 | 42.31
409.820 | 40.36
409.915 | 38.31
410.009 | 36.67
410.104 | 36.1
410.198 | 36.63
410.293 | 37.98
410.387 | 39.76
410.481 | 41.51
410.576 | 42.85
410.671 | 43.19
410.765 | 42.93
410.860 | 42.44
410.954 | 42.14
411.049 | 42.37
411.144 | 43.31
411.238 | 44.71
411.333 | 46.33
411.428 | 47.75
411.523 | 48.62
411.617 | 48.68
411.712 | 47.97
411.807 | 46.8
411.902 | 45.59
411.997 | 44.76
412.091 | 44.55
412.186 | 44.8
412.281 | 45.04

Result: 0.490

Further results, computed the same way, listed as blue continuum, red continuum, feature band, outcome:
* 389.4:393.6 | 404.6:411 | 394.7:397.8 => 0.65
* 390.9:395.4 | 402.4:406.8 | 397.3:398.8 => -0.35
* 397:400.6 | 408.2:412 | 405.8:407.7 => 0.28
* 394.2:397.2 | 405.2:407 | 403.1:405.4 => -0.19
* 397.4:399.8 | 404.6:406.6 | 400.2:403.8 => -0.30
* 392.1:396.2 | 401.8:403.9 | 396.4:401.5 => -0.41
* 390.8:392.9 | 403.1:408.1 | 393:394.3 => 0.73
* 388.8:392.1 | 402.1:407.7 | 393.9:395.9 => 0.41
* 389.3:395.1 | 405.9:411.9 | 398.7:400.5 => -0.47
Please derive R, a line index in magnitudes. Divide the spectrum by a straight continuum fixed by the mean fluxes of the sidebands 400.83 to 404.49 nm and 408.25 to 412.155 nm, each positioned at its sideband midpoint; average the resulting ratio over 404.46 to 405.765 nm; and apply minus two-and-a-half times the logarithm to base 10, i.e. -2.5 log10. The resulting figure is 0.12 mag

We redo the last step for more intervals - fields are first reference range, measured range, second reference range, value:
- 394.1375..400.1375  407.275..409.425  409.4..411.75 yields -0.07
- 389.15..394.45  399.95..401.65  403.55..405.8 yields -0.21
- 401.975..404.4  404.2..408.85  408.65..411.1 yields 0.10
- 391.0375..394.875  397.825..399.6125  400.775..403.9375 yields -0.19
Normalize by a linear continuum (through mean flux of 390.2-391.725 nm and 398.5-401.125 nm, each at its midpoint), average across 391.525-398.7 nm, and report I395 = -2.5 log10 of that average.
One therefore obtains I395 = 0.49 mag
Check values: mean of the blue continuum 29.7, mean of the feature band 21.8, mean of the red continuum 39.1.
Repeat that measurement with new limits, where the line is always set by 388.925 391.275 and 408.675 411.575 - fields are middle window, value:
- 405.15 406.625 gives 0.08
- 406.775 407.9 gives 0.18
